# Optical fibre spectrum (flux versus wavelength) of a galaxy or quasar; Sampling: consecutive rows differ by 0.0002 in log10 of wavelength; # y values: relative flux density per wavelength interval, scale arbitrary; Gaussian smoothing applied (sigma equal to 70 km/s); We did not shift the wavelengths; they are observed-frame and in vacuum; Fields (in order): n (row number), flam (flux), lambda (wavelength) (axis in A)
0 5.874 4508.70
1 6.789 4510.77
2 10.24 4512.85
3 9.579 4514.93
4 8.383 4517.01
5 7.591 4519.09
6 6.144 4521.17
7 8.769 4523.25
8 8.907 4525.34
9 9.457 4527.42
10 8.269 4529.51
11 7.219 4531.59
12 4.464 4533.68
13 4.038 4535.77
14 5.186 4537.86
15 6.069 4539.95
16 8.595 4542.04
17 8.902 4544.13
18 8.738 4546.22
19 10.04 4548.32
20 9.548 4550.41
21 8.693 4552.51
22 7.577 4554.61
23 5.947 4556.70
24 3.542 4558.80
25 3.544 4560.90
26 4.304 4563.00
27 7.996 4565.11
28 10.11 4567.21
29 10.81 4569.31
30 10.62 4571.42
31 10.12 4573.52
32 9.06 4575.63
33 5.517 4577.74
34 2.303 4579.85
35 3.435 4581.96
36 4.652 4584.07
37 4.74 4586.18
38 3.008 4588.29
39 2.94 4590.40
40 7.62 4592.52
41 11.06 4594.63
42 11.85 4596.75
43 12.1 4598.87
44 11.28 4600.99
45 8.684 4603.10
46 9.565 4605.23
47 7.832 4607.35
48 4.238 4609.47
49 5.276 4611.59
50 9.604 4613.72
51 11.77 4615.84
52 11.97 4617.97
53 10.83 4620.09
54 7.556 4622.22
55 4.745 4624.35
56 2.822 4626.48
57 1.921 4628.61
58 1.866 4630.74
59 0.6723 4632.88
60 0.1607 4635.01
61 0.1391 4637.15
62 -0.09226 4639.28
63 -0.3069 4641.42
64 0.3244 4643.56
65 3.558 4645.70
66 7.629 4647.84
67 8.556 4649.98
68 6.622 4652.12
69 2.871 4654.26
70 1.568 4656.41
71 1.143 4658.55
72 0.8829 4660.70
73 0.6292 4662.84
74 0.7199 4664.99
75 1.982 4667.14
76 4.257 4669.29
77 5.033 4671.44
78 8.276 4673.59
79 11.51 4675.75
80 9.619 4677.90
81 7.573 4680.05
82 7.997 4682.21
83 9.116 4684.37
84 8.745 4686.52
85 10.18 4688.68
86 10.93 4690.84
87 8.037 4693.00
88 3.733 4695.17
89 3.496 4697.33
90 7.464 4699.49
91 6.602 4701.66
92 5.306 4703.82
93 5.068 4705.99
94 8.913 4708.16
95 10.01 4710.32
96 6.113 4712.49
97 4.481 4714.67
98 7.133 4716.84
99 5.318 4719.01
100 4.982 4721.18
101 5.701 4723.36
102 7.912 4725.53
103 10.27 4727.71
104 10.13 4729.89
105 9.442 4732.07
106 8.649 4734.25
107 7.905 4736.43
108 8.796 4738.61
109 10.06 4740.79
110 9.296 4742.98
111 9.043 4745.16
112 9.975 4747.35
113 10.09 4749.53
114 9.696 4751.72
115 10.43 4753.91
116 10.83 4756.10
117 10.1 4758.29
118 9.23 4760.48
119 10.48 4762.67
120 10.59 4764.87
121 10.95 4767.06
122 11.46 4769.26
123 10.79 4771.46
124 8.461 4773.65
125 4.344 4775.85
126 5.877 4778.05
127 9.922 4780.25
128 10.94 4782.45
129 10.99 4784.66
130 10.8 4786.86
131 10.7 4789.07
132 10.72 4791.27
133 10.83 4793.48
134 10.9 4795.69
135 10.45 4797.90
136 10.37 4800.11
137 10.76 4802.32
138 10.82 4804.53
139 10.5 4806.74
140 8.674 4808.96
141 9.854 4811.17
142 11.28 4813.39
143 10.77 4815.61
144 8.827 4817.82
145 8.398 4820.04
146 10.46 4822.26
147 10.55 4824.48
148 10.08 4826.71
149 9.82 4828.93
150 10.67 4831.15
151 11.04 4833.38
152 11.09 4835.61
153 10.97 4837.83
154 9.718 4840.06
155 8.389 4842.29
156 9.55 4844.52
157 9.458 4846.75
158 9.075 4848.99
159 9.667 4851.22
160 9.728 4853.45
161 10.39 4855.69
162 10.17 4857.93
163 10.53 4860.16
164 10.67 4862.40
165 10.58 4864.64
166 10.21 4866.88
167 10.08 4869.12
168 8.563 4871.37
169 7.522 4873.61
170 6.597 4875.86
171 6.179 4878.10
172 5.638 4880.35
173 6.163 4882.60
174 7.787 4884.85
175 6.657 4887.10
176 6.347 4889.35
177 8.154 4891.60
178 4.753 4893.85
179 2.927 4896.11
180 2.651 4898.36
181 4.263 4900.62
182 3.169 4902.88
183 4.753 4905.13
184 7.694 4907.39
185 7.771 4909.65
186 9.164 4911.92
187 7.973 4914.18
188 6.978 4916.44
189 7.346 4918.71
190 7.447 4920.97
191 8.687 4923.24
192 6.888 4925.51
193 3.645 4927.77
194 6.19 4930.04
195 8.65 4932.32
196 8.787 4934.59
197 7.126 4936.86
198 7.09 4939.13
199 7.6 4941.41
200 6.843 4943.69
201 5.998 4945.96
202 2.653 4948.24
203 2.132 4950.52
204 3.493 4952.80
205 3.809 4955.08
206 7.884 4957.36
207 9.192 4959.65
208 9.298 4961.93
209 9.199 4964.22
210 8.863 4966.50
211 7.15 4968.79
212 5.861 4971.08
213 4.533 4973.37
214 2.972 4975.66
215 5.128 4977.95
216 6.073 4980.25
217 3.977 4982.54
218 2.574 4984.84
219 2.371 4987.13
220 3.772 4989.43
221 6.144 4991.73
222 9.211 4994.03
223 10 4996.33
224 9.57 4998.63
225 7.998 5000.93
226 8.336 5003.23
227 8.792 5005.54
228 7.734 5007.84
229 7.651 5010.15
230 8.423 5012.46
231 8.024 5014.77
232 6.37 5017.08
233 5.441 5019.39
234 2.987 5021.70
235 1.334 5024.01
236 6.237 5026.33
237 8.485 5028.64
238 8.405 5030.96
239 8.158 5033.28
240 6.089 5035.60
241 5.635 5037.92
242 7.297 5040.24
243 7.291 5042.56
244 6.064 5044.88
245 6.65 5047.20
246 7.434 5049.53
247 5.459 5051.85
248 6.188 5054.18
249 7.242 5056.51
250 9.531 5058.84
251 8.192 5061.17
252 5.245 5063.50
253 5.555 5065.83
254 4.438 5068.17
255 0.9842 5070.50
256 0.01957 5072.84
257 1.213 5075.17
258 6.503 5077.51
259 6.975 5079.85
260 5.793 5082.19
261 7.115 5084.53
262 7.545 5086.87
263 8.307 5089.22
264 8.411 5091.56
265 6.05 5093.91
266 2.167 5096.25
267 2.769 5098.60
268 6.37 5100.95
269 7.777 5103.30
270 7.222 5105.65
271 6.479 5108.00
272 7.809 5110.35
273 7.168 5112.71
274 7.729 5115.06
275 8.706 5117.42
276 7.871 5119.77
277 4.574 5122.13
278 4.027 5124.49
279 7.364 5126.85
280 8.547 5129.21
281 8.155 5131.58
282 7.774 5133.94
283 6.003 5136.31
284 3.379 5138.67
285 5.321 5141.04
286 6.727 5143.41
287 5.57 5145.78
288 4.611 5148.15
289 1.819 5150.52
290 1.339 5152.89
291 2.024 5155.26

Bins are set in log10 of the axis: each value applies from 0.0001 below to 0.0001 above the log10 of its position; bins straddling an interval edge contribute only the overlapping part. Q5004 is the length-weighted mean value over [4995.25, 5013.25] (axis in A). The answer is 8.56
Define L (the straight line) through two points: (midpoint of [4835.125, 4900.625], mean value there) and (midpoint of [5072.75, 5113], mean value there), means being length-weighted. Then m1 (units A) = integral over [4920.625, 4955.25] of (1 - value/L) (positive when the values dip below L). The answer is 6.6 A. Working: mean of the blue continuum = 8.18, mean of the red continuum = 6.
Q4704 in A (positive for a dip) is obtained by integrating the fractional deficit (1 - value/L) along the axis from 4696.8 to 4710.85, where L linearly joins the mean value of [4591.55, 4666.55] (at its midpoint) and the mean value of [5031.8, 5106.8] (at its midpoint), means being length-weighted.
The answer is -3.2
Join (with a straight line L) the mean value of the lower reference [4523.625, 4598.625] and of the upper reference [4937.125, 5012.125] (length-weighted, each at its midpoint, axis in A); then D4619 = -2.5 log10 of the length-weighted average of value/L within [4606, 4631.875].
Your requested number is 0.06 mag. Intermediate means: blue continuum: 7.18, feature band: 6.72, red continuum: 6.41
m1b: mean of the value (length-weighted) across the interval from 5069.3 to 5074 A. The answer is 0.534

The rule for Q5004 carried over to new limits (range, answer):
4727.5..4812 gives 9.85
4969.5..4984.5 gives 4.71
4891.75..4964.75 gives 6.32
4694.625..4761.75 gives 7.99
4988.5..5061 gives 7.06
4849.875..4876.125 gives 9.65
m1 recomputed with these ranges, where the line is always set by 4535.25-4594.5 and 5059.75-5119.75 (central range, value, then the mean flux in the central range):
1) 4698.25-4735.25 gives -4.0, 7.25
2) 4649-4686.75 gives 7.4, 5.32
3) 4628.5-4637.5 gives 7.8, 0.913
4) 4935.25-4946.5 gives -1.6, 7.06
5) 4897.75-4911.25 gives 2.0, 5.28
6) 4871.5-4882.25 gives -0.6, 6.65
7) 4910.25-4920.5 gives -2.7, 7.83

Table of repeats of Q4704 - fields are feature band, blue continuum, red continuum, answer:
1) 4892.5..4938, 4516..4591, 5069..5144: -0.2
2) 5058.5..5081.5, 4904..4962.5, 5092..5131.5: 6.4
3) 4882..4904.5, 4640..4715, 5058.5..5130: 2.3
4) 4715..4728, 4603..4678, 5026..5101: -4.1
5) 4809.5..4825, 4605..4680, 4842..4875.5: -2.3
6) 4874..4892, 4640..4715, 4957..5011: -0.6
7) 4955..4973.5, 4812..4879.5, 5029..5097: 0.2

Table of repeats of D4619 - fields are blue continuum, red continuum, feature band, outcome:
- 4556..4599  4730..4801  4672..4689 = -0.06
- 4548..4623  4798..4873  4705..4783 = 0.06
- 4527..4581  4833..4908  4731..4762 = -0.24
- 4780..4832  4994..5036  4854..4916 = 0.25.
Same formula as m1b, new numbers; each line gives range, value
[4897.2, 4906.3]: 3.73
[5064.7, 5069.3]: 4.99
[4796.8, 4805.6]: 10.6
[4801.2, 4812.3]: 10.1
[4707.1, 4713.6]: 8.33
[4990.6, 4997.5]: 8.46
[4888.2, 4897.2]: 5.56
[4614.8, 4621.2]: 11.5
